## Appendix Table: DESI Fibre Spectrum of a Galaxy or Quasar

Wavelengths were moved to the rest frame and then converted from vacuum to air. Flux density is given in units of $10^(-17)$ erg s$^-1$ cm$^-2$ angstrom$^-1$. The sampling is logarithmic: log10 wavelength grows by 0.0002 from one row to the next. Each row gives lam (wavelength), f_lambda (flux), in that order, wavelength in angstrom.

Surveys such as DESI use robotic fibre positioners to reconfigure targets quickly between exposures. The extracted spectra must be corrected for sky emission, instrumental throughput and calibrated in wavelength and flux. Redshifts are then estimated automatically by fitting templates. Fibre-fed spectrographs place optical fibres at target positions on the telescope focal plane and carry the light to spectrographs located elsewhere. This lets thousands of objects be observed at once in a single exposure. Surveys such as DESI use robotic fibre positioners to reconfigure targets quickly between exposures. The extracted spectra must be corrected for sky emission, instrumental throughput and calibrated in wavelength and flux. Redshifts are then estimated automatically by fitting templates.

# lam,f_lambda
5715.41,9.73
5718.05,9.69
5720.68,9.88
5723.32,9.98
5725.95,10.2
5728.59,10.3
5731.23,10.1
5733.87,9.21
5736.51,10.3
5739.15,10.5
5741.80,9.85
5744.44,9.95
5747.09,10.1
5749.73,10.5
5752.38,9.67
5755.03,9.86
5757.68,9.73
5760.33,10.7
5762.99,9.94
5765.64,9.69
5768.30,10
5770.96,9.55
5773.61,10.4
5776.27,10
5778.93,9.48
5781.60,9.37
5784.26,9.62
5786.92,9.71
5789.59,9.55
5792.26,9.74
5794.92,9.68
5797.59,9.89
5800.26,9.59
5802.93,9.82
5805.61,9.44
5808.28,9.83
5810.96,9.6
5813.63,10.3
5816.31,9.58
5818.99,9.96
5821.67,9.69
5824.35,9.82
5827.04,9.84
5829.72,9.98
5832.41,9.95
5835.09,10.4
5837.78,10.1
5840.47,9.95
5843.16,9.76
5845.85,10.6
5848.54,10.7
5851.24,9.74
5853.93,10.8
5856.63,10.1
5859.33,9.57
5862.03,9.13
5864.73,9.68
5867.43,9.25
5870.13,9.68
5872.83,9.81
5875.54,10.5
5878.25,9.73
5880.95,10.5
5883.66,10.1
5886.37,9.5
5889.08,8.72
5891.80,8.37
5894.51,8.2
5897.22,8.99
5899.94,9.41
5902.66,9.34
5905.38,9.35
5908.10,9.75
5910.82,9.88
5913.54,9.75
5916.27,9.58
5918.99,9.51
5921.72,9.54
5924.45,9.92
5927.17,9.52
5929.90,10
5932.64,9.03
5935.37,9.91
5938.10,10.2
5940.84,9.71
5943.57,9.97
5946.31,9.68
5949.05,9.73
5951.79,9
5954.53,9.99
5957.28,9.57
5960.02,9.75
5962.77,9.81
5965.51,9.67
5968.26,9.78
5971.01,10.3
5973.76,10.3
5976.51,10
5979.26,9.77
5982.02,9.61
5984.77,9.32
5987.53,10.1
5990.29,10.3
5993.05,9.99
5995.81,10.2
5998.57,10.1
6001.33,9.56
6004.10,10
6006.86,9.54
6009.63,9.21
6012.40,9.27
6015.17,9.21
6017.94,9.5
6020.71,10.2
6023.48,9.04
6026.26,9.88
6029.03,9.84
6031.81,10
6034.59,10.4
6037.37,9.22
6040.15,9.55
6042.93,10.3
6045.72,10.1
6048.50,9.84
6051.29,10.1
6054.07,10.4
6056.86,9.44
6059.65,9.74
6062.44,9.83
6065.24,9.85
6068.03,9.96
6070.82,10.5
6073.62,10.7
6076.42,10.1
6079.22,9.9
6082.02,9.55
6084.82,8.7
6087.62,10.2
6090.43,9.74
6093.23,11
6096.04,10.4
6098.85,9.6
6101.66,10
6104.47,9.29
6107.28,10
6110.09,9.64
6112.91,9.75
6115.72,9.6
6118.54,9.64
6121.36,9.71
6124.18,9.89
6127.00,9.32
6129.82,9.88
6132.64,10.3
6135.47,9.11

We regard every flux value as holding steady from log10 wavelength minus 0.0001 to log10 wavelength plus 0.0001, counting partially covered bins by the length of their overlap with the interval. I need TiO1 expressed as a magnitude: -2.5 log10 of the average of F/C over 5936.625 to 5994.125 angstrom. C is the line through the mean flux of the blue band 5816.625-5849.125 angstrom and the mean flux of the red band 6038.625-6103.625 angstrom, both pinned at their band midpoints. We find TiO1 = 0.02 mag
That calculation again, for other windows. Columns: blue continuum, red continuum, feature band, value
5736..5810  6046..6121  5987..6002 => -0.02 mag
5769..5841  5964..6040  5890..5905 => 0.11 mag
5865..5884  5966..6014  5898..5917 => 0.04 mag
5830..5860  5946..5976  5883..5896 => 0.13 mag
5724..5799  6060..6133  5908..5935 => 0.03 mag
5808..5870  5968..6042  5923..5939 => 0.01 mag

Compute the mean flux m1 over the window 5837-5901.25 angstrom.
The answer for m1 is 9.7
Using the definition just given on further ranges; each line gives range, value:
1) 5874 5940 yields 9.56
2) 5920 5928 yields 9.67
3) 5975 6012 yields 9.81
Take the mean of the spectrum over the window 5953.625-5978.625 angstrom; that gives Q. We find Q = 9.9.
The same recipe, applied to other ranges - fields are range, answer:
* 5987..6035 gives 9.78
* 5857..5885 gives 9.81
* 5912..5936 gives 9.63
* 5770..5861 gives 9.89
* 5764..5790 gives 9.75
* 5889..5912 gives 9.13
